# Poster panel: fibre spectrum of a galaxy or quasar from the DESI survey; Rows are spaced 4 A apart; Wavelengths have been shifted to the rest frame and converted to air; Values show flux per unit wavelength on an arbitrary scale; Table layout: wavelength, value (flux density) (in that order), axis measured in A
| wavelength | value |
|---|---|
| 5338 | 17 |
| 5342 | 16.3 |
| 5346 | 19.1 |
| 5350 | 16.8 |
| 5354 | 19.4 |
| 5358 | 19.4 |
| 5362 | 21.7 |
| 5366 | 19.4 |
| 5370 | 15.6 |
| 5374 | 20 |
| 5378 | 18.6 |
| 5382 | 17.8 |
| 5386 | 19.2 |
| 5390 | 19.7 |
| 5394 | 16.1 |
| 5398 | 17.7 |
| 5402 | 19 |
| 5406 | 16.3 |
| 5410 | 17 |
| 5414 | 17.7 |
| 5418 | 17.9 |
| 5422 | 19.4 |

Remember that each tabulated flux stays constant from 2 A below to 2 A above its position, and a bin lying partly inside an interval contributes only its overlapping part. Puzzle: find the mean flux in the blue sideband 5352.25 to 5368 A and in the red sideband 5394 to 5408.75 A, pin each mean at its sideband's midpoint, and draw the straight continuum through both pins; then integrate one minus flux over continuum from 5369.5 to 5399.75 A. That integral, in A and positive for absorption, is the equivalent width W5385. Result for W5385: 0.4 A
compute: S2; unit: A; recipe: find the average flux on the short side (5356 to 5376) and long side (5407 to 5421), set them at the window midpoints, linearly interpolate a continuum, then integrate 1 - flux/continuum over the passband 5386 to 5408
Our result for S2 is 0.3 A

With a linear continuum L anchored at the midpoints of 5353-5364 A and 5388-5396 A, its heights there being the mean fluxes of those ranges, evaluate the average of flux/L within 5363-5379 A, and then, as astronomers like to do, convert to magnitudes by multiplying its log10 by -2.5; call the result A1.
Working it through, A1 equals 0.04 mag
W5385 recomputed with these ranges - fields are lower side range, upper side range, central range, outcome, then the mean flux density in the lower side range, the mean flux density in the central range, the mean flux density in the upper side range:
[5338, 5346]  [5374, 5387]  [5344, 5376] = -1.9 A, 17.2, 18.9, 18.7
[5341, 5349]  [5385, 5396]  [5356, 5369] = -1.3 A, 17.8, 19.8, 18.3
